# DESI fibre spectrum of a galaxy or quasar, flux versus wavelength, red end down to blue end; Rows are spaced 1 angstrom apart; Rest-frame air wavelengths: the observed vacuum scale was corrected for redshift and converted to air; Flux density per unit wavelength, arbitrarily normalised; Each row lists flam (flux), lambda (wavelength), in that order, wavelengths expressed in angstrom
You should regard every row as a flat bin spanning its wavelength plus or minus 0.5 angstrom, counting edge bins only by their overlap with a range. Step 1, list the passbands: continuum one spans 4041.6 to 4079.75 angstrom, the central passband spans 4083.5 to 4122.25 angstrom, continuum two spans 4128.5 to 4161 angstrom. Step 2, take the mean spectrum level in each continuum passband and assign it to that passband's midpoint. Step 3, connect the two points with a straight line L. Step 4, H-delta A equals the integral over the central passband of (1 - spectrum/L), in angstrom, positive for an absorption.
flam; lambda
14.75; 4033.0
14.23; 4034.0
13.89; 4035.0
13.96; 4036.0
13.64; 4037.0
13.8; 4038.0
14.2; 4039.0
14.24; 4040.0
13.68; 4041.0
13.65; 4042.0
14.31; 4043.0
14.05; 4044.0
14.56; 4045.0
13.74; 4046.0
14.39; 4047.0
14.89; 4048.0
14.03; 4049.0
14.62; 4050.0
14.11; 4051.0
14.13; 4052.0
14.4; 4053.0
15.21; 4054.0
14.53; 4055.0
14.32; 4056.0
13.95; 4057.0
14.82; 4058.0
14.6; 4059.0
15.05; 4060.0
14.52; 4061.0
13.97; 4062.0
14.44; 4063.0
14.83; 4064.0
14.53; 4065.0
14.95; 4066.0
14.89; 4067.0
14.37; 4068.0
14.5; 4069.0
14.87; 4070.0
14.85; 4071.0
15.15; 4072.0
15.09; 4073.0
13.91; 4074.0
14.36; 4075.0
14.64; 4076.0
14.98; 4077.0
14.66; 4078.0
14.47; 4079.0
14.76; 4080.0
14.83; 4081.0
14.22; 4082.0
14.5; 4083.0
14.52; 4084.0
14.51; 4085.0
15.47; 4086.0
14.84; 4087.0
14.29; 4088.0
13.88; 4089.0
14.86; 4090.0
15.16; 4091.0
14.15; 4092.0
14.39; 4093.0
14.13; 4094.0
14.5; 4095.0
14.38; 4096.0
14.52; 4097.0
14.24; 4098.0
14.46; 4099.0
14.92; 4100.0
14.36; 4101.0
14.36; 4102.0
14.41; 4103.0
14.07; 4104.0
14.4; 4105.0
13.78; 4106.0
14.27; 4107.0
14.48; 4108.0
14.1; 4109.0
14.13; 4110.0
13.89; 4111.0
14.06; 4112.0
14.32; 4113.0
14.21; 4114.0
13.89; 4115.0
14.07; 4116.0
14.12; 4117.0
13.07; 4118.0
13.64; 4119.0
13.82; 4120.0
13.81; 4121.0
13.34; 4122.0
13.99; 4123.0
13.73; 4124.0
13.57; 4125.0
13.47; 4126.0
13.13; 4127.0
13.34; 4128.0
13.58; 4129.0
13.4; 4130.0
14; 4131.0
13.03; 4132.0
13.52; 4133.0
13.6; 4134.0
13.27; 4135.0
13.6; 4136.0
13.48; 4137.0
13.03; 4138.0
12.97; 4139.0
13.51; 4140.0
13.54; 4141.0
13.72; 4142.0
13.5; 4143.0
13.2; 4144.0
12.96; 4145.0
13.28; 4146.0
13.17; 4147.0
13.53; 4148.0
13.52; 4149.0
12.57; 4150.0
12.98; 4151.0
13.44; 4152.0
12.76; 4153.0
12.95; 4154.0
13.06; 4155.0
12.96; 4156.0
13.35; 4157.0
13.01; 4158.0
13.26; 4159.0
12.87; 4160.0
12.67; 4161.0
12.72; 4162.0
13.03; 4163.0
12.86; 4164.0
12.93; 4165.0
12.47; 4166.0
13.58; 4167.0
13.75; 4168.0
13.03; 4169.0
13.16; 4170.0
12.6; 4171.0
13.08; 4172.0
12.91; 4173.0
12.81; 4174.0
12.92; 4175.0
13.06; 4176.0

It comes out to -1.0 angstrom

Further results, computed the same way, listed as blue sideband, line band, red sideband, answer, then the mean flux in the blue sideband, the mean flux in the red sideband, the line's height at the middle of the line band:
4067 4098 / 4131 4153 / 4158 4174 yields 0.2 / 14.6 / 13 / 13.4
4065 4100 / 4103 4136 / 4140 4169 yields 0.1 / 14.6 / 13.1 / 13.8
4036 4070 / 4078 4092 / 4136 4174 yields -0.7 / 14.4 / 13.1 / 14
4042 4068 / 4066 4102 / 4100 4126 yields -0.9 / 14.5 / 14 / 14.2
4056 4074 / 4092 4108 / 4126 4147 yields -0.4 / 14.6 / 13.4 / 14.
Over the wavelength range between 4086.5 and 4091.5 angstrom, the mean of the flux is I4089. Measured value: 14.6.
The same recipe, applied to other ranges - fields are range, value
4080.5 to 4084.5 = 14.5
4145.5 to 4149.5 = 13.4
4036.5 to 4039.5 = 13.9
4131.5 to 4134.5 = 13.4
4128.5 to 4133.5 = 13.5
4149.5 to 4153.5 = 12.9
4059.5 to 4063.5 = 14.5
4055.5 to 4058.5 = 14.4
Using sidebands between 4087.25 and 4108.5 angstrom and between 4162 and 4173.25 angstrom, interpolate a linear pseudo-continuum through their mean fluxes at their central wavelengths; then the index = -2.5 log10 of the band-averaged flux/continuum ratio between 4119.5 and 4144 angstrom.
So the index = 0.02 mag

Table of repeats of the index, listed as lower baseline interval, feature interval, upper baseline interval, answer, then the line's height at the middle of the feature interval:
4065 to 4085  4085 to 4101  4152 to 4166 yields -0.02 mag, 14.3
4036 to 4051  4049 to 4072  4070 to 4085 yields -0.01 mag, 14.4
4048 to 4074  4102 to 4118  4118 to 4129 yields -0.03 mag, 13.8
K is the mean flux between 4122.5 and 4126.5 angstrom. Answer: 13.7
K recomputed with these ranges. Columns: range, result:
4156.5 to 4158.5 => 13.2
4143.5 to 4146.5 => 13.1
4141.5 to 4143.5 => 13.6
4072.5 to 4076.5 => 14.5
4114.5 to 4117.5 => 14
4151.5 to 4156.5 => 13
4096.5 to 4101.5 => 14.5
